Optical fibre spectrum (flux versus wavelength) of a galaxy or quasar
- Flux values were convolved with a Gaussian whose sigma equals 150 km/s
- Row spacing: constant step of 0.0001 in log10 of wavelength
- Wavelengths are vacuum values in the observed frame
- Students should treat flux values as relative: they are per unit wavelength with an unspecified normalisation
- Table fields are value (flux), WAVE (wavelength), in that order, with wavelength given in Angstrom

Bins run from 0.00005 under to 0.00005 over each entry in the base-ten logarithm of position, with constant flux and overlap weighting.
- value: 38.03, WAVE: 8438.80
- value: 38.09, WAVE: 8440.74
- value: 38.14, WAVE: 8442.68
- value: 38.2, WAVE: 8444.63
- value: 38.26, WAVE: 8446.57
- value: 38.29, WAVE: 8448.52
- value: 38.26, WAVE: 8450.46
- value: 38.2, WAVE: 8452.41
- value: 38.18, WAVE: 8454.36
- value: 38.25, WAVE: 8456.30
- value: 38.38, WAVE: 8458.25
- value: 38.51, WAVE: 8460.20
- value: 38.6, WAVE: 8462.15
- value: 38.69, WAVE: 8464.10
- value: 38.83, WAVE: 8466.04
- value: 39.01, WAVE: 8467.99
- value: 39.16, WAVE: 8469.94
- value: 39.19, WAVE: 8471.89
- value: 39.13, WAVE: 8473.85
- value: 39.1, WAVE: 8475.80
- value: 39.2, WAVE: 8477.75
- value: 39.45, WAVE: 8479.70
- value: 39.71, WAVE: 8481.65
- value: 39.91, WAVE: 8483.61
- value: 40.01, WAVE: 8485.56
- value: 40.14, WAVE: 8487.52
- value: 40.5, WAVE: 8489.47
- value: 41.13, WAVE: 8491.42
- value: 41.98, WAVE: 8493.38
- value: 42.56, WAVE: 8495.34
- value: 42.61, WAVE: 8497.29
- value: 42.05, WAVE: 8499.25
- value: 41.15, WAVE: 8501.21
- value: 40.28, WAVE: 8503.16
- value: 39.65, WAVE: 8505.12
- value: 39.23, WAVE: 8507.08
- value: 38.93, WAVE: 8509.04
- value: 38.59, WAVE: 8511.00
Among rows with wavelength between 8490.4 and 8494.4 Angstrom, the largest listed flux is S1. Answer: 41.98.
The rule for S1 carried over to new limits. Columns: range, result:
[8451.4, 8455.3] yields 38.2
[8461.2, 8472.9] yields 39.19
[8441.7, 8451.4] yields 38.29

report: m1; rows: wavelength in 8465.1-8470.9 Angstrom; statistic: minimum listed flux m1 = 38.83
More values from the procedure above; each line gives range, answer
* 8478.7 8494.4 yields 39.45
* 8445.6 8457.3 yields 38.18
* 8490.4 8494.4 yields 41.13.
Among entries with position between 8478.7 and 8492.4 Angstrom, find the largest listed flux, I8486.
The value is 41.13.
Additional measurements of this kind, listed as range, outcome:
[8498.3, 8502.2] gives 42.05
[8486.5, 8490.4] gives 40.5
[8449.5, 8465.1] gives 38.69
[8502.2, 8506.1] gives 40.28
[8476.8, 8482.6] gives 39.71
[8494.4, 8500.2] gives 42.61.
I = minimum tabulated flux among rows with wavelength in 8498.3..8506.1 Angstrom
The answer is 39.65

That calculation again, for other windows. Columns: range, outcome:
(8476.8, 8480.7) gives 39.2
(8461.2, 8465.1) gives 38.6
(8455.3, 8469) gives 38.25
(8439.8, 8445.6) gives 38.09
